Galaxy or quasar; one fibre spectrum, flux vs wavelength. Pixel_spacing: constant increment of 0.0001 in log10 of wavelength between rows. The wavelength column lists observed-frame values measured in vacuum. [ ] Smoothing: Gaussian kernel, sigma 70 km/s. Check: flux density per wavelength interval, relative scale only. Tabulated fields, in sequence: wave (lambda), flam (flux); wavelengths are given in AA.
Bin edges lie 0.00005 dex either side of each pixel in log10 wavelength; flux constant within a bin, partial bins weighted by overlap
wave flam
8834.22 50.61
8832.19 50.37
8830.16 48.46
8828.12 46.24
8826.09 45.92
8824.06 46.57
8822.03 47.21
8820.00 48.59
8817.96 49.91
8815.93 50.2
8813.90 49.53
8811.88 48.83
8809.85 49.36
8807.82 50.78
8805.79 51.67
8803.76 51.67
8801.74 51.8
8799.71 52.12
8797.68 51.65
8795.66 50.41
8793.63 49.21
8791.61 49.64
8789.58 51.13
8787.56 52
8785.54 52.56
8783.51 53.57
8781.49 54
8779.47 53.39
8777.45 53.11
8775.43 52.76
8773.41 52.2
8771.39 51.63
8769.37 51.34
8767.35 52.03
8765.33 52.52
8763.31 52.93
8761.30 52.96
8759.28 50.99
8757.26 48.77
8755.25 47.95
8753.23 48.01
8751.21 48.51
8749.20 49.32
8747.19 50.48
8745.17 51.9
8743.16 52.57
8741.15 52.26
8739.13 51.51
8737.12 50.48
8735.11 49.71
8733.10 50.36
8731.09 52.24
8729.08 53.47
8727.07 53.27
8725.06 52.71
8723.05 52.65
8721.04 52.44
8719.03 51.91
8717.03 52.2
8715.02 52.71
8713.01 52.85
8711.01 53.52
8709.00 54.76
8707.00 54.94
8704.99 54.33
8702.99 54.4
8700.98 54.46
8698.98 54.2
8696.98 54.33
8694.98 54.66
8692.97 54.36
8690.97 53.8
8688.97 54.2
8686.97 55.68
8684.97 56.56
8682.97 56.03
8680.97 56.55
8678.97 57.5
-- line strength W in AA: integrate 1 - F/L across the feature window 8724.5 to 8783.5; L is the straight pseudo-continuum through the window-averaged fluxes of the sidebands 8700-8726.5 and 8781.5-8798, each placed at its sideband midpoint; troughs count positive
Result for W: 0.9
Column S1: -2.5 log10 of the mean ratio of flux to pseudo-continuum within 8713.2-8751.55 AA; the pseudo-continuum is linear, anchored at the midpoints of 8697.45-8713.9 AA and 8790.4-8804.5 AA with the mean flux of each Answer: 0.03 mag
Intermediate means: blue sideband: 54.2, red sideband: 50.9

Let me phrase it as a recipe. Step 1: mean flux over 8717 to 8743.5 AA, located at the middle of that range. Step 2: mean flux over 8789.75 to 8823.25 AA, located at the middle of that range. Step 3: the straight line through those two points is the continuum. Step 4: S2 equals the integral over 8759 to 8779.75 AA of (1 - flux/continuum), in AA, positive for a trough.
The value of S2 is -0.5 AA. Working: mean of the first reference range 52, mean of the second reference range 50.2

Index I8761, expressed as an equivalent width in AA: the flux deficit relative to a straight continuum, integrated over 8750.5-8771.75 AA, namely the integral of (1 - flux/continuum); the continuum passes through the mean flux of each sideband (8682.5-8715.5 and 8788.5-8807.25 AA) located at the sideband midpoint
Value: 0.6 AA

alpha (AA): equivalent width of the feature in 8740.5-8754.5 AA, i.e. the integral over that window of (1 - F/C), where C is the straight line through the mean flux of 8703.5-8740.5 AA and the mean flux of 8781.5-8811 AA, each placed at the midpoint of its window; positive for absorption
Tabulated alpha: 0.5 AA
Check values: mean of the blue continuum 52.6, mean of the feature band 50.3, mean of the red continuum 51.3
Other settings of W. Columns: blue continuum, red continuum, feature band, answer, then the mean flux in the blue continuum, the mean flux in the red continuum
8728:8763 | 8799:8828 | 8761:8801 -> -1.6 AA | 50.7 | 49.5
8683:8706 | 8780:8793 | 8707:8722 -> 0.3 AA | 54.7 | 52.1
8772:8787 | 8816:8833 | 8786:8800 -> 0.2 AA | 53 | 48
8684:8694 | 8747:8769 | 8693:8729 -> -0.1 AA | 54.9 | 50.4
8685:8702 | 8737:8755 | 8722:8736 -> -0.1 AA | 54.6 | 50.4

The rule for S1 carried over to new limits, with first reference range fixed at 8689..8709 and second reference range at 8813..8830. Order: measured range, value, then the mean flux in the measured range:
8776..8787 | -0.07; 53.3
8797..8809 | -0.06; 51.6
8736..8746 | 0.01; 51.7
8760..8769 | -0.03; 52.5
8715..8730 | 0.01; 52.7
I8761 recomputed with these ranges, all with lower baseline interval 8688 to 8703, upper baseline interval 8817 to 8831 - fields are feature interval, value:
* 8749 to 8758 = 0.5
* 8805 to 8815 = -0.4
